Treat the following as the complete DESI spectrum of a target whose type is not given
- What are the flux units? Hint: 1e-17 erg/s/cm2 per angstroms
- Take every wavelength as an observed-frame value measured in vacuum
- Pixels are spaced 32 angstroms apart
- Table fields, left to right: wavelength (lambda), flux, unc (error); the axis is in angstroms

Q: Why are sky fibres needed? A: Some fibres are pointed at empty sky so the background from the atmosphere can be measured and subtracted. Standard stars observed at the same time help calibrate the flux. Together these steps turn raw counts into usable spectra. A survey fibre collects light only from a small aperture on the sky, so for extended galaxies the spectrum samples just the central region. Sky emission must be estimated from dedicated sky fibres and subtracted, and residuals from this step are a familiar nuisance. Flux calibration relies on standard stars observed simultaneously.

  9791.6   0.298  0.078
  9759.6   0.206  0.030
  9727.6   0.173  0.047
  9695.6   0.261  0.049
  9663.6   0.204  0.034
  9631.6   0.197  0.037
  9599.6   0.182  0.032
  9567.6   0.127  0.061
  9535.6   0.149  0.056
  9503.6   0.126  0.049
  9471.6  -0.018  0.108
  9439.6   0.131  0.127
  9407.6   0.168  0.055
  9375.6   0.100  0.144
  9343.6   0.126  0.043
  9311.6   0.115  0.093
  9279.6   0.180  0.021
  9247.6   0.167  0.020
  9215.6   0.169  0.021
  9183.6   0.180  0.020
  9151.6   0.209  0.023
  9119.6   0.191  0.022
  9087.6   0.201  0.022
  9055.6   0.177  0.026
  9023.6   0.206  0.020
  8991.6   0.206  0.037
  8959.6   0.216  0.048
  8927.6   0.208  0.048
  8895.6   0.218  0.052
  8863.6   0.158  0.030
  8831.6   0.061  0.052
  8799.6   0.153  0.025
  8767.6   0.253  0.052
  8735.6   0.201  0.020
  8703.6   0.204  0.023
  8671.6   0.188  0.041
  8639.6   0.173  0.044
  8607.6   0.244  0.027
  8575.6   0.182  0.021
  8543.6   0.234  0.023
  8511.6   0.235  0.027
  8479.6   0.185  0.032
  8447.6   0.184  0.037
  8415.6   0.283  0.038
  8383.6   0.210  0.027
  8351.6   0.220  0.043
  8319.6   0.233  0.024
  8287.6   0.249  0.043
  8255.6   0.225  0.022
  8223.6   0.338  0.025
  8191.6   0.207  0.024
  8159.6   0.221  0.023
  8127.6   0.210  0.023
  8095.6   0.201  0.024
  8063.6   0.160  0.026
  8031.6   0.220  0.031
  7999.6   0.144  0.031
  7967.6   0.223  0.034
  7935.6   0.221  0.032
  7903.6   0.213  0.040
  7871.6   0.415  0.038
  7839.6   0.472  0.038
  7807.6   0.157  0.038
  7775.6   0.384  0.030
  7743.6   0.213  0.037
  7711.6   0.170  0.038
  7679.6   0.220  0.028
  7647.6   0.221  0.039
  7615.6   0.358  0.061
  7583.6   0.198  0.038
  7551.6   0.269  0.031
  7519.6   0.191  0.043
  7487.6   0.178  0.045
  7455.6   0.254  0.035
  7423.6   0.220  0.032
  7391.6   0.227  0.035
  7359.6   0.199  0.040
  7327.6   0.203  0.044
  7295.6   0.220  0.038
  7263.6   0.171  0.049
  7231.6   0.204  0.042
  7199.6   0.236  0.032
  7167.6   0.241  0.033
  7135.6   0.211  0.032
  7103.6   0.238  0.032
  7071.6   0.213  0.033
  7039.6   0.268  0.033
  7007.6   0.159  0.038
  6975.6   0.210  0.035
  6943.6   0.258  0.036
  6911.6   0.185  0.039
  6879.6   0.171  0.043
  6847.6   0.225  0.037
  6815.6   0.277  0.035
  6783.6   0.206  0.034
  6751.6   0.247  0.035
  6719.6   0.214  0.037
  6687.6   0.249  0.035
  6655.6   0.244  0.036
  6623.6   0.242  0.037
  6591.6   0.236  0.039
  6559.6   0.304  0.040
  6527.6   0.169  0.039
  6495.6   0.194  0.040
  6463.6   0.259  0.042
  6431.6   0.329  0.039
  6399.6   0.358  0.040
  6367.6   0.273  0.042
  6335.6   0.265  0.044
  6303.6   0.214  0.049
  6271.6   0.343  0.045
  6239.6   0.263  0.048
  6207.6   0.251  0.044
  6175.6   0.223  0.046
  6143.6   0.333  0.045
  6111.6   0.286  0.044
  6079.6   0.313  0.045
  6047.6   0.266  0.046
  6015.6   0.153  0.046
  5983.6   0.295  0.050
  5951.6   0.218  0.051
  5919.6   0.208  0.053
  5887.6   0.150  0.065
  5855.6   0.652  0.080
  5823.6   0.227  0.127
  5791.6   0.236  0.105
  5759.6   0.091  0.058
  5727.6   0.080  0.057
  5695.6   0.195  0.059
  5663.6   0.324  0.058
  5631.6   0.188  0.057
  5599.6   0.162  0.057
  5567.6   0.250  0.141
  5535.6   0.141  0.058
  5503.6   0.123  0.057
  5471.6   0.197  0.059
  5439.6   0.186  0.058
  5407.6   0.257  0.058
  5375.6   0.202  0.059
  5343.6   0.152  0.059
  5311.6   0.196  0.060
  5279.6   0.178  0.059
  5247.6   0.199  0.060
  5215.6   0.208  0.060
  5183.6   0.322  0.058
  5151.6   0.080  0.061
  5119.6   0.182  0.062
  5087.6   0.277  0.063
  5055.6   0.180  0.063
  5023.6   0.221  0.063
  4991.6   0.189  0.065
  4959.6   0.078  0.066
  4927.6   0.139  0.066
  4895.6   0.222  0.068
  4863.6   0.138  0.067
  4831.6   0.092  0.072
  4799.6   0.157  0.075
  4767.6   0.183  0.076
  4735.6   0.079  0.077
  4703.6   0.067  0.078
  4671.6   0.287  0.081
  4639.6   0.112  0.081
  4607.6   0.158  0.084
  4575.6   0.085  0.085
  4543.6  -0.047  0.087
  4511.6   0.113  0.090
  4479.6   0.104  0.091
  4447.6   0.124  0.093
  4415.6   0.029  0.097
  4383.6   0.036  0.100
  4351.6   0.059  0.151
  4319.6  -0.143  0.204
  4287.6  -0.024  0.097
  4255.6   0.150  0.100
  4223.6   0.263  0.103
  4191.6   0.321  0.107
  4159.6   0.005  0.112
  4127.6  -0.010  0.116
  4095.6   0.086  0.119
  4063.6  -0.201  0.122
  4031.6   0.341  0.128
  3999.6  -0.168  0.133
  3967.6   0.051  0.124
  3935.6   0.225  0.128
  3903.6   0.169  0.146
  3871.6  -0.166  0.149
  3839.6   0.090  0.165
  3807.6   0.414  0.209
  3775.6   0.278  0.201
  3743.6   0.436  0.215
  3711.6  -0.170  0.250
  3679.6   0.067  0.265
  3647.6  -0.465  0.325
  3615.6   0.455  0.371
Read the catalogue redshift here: 0.568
